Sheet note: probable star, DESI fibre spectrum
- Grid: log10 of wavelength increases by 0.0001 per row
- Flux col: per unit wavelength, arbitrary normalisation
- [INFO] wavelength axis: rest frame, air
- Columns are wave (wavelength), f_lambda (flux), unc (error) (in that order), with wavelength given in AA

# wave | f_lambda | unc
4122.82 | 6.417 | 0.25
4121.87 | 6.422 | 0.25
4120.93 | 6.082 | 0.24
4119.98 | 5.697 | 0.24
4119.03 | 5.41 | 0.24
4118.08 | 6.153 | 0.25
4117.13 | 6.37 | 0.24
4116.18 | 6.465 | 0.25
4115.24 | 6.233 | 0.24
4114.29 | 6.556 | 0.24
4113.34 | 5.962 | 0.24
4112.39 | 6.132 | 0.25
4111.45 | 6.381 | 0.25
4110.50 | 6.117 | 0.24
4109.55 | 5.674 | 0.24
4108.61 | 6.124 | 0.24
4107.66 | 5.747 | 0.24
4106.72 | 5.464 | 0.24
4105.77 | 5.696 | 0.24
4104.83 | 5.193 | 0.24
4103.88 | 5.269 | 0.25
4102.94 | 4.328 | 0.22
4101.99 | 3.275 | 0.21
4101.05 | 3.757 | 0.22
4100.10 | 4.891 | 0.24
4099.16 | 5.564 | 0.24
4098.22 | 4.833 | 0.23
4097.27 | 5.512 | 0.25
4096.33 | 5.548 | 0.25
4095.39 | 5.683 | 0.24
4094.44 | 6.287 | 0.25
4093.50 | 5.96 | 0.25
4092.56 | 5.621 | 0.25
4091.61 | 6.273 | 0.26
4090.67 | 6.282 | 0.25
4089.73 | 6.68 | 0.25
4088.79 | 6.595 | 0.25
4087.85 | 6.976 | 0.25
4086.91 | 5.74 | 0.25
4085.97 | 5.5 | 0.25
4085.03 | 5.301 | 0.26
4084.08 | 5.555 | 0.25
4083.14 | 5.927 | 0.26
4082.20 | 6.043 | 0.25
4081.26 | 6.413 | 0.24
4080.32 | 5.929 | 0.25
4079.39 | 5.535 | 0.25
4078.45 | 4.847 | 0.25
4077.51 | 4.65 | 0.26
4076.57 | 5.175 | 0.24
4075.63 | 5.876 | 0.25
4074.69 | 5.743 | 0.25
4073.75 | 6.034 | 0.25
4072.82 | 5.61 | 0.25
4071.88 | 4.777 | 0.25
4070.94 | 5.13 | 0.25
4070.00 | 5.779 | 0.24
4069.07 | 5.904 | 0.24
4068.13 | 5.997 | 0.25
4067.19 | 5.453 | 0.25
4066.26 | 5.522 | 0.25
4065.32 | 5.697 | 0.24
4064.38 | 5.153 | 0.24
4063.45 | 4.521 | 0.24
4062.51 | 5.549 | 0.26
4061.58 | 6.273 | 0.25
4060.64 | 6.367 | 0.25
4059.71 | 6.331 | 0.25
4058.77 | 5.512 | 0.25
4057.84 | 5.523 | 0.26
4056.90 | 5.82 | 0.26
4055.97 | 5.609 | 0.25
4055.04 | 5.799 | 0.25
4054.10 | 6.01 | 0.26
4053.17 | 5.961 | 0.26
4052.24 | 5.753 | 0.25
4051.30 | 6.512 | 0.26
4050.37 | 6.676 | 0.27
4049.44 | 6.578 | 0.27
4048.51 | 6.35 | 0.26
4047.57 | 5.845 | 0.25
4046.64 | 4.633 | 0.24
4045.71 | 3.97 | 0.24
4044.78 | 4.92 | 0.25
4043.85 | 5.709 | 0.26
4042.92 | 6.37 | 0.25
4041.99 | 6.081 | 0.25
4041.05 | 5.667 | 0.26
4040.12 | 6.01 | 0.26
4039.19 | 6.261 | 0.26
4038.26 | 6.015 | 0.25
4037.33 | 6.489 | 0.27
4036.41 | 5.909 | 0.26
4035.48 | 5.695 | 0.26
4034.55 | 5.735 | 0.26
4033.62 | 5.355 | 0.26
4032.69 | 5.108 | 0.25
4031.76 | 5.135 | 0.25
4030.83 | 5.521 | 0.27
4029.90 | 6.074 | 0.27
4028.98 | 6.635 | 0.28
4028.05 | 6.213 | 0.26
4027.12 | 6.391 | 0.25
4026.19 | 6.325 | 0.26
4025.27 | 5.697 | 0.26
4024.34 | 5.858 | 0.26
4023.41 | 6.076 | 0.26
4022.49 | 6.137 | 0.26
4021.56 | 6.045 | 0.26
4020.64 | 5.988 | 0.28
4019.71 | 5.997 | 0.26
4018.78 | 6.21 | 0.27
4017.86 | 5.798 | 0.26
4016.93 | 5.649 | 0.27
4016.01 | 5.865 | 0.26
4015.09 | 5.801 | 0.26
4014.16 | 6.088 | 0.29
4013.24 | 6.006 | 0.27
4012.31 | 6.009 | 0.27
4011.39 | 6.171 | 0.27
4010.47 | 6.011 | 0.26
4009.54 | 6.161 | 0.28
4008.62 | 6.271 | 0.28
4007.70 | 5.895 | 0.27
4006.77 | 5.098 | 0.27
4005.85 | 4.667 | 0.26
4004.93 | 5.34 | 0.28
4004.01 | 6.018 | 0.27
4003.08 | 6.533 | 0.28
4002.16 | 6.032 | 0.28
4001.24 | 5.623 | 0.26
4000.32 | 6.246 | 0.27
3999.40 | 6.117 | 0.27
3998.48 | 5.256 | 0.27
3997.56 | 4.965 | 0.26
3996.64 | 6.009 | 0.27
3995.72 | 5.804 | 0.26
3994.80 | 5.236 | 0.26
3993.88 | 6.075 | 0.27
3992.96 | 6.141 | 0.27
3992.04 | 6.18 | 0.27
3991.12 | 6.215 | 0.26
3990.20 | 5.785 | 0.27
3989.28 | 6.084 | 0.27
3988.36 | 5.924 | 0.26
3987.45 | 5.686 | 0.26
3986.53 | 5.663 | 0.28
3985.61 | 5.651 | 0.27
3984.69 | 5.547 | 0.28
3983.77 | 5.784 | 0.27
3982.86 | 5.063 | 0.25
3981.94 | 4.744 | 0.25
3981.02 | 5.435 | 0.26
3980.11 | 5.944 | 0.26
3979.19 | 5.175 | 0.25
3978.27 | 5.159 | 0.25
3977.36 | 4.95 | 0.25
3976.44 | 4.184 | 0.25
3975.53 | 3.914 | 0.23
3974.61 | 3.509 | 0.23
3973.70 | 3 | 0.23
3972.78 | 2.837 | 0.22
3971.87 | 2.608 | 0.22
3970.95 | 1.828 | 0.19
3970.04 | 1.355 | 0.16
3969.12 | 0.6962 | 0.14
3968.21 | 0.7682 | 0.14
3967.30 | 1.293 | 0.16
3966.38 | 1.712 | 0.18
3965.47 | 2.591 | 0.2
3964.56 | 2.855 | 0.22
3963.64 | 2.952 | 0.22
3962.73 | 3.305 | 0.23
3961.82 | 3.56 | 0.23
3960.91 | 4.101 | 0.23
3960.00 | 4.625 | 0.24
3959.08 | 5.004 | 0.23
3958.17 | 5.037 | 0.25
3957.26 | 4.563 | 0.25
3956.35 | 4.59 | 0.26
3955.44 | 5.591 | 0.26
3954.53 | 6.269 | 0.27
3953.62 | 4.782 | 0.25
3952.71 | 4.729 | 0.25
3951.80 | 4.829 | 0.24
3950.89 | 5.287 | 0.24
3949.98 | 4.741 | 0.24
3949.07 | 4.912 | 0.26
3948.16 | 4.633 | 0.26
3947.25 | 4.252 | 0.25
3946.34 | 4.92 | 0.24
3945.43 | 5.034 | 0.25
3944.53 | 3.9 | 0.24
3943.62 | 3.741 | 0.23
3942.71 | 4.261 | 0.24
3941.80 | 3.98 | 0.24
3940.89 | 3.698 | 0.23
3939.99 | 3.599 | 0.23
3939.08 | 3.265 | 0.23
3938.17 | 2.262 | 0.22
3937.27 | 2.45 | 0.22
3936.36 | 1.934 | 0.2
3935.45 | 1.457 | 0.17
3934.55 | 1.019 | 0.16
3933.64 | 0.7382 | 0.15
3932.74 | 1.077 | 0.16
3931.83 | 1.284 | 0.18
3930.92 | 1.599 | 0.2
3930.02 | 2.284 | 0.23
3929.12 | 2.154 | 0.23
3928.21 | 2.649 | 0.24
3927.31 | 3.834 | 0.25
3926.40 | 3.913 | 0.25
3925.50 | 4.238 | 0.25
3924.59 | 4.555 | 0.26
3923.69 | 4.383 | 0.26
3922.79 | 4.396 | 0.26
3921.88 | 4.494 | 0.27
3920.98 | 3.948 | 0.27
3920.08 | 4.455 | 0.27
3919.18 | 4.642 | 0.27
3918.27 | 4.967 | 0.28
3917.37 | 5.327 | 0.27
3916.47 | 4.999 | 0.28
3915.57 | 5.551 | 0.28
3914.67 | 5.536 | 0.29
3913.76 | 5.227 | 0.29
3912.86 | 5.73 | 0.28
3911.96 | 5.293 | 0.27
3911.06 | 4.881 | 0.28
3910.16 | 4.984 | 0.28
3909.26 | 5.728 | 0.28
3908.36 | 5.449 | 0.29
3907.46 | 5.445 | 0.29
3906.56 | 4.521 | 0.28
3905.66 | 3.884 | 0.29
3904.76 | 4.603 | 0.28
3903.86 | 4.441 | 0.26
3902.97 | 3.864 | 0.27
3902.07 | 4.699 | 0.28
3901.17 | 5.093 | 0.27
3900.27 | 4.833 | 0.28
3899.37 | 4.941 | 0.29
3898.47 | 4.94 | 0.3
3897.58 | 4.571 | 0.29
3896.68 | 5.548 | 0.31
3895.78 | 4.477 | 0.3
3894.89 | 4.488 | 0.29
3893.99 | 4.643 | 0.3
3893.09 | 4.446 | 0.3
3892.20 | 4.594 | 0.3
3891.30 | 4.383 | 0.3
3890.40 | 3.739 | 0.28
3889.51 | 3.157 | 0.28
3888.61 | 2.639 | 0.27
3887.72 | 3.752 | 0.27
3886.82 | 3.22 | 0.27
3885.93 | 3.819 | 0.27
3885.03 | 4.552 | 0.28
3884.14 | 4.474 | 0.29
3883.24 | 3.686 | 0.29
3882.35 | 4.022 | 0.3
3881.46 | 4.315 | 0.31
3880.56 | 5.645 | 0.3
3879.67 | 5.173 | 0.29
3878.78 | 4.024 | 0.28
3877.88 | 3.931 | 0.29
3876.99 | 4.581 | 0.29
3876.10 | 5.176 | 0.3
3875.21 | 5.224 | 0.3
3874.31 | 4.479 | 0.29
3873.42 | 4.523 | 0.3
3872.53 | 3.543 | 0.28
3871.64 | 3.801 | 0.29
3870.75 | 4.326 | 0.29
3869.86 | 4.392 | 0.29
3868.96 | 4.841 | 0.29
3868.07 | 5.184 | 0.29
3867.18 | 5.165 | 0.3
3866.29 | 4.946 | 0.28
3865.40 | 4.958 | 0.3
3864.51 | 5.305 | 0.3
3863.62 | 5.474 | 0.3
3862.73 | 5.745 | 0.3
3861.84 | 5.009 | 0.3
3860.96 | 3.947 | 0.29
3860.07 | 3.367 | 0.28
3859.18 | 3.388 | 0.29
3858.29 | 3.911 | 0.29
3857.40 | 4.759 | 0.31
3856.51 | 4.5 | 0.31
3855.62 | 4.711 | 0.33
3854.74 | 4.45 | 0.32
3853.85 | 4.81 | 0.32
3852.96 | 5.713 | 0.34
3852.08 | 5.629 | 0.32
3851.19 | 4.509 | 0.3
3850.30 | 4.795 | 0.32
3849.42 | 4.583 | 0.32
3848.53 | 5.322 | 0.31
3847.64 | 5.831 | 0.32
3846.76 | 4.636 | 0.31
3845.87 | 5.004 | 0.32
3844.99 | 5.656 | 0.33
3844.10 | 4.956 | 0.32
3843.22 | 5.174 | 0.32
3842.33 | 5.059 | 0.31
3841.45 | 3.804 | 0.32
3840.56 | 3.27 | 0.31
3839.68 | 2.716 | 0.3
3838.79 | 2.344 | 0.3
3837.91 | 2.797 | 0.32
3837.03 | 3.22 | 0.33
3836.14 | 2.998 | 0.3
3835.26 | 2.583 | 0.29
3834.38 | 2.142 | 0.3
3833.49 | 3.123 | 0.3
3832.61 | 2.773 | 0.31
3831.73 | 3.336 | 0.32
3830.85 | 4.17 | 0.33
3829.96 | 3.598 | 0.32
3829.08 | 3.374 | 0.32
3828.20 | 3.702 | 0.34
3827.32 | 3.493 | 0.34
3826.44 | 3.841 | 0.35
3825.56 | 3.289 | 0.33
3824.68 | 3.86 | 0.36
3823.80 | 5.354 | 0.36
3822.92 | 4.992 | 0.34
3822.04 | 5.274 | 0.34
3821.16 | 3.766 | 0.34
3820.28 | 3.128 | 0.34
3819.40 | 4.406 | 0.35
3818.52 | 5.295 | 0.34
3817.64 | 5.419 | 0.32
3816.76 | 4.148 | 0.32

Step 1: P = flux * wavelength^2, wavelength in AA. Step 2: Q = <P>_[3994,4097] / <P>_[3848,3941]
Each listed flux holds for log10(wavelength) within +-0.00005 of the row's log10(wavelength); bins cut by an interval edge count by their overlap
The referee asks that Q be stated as 1.5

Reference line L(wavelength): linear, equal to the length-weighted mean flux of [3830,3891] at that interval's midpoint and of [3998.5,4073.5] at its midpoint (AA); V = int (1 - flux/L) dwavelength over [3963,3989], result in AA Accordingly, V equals 7.3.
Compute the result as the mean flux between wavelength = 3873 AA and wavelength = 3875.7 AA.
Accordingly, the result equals 4.75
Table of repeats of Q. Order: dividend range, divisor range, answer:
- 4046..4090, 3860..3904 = 1.41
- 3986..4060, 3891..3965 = 1.47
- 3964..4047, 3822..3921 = 1.27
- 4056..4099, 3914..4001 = 1.46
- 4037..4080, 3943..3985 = 1.48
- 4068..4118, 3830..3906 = 1.46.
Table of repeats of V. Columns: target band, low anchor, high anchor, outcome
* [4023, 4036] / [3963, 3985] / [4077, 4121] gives -4.01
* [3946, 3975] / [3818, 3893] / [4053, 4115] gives 7.18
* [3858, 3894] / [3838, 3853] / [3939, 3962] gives 1.56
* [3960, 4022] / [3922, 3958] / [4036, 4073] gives -3.59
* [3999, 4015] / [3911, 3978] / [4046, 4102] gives -4.26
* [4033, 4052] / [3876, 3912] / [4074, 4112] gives -1.83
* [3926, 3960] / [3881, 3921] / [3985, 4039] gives 9.77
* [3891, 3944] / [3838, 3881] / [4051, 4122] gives 9.15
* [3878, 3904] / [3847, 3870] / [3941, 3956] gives 2.38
